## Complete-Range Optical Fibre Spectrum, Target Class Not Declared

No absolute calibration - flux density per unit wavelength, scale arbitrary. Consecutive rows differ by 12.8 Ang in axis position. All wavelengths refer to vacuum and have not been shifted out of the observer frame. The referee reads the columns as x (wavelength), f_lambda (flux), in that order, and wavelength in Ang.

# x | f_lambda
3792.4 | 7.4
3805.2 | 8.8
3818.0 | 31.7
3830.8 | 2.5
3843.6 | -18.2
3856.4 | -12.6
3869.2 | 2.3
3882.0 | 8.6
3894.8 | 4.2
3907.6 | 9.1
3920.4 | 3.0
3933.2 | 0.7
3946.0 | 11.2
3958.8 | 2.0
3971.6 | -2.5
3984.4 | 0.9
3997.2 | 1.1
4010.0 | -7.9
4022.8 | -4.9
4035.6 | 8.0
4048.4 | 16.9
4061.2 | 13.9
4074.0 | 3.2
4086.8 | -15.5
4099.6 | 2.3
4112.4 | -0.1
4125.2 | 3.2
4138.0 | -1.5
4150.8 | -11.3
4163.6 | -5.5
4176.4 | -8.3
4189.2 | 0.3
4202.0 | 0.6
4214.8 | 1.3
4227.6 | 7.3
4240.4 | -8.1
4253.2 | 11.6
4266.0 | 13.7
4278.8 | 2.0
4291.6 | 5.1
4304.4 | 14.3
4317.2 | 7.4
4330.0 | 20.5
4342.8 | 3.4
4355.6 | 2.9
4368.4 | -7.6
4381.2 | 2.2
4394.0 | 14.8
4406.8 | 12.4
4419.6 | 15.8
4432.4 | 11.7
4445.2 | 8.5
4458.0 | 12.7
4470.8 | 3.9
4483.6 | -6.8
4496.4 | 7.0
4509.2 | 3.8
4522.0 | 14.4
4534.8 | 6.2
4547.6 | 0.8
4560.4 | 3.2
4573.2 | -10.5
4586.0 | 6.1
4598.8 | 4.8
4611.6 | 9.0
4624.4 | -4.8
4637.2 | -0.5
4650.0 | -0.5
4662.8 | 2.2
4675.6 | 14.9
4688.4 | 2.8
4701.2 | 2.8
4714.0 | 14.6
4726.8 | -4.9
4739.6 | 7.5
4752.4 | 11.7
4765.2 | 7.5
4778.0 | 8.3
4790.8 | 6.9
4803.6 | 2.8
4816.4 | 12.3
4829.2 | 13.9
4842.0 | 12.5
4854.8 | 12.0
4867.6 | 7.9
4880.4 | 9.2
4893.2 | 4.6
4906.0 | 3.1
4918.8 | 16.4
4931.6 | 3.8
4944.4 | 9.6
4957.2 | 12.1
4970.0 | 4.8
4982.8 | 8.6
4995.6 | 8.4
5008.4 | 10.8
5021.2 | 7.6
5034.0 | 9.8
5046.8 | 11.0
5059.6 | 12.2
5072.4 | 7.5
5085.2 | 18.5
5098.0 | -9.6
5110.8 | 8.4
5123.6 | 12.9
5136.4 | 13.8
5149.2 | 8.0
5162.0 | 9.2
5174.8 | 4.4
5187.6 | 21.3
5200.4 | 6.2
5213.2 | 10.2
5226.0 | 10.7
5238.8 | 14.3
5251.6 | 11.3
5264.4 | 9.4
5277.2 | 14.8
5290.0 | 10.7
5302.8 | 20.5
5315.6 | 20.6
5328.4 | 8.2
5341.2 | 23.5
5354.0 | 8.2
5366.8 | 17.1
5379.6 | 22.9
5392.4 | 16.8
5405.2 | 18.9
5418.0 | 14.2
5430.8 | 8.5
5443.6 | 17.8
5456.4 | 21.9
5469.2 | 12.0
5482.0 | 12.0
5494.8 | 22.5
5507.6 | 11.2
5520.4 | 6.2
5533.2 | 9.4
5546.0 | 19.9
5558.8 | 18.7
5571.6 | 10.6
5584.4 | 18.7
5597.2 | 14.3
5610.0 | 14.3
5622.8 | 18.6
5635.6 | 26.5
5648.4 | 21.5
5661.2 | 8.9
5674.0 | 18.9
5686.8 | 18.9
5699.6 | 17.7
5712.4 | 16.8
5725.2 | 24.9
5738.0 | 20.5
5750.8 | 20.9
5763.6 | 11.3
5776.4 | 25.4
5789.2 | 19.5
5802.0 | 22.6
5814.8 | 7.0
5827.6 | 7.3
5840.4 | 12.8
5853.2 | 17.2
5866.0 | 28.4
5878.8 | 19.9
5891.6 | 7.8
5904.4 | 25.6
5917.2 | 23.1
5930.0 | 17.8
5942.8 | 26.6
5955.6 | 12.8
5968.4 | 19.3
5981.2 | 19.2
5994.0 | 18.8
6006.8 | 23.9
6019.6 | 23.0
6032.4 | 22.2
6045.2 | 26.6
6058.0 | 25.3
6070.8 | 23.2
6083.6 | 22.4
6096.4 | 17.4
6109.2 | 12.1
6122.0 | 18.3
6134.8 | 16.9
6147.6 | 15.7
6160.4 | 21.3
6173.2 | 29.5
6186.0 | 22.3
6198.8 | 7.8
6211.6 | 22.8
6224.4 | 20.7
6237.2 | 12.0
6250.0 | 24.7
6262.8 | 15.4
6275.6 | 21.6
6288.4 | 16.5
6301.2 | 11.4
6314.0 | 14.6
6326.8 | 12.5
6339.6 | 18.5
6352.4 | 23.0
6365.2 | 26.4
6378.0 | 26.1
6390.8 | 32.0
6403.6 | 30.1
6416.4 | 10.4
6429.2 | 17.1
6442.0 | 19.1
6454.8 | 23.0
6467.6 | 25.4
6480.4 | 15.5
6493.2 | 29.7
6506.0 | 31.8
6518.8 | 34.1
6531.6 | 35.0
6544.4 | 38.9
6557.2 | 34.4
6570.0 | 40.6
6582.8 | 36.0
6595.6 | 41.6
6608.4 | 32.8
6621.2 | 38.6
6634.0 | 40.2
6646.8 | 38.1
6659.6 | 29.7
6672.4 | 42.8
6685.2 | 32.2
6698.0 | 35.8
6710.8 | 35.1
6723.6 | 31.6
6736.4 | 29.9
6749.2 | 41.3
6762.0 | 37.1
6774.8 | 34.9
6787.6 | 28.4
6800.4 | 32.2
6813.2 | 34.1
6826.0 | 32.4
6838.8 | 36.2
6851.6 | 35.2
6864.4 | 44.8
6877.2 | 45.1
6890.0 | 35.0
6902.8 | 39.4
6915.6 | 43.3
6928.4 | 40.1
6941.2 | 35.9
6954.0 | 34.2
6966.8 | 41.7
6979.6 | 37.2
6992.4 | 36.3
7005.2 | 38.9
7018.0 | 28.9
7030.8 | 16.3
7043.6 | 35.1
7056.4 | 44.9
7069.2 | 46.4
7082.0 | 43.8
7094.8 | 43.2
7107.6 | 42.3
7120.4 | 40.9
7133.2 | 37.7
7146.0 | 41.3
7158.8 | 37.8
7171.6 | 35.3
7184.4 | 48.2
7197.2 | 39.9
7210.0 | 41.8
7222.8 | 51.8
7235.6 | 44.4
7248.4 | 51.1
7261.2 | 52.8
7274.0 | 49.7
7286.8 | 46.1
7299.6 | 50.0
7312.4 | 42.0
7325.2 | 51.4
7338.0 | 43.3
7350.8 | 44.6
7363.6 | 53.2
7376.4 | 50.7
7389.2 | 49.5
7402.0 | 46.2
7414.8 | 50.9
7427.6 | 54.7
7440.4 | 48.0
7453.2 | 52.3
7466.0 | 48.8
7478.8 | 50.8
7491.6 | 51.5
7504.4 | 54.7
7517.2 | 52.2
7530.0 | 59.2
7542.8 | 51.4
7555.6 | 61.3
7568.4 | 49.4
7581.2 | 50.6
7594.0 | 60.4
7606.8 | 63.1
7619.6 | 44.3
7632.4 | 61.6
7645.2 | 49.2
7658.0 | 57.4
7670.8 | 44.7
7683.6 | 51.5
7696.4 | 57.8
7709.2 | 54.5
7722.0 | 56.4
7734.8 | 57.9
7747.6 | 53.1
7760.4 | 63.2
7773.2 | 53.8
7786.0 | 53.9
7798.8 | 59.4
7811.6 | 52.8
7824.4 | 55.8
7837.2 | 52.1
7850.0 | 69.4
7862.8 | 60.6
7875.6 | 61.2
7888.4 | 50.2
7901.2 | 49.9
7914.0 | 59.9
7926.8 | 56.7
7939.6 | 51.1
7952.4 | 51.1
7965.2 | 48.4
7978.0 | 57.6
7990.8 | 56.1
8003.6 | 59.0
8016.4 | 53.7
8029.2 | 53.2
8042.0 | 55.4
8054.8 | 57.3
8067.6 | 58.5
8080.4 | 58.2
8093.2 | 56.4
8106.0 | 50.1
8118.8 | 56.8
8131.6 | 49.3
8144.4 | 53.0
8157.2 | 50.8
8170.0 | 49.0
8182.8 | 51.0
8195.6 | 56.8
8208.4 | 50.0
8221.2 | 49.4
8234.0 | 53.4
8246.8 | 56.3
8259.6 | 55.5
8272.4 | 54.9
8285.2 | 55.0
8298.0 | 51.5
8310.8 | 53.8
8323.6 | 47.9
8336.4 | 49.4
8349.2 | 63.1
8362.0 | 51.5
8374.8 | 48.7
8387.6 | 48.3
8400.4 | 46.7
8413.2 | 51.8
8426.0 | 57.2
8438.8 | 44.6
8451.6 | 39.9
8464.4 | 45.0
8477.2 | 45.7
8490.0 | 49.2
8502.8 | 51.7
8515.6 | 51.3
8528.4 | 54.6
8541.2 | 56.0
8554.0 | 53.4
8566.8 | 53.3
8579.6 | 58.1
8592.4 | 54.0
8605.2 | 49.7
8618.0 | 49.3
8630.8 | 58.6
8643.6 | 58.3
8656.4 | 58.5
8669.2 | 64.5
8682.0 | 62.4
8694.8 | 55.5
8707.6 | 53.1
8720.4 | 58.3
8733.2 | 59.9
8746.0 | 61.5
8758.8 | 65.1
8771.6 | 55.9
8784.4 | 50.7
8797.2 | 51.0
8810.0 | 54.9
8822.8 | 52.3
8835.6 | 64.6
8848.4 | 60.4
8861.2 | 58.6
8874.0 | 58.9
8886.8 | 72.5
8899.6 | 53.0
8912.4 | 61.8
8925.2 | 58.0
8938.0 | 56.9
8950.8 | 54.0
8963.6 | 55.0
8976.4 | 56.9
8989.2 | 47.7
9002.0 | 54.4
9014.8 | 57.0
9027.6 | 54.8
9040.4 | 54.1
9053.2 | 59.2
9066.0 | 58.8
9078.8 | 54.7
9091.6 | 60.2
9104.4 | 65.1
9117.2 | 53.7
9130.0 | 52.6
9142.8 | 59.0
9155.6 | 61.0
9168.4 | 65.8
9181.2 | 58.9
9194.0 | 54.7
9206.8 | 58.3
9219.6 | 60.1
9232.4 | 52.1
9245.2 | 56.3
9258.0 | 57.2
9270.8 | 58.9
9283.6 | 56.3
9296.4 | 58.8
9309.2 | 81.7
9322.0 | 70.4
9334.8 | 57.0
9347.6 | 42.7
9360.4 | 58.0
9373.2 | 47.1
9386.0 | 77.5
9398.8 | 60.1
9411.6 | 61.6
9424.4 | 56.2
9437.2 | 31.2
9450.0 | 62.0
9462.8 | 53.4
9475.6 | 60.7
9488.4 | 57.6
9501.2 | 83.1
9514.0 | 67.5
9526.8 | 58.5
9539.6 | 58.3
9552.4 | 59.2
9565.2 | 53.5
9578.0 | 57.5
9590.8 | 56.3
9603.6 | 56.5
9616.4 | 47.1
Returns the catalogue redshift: 0.633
